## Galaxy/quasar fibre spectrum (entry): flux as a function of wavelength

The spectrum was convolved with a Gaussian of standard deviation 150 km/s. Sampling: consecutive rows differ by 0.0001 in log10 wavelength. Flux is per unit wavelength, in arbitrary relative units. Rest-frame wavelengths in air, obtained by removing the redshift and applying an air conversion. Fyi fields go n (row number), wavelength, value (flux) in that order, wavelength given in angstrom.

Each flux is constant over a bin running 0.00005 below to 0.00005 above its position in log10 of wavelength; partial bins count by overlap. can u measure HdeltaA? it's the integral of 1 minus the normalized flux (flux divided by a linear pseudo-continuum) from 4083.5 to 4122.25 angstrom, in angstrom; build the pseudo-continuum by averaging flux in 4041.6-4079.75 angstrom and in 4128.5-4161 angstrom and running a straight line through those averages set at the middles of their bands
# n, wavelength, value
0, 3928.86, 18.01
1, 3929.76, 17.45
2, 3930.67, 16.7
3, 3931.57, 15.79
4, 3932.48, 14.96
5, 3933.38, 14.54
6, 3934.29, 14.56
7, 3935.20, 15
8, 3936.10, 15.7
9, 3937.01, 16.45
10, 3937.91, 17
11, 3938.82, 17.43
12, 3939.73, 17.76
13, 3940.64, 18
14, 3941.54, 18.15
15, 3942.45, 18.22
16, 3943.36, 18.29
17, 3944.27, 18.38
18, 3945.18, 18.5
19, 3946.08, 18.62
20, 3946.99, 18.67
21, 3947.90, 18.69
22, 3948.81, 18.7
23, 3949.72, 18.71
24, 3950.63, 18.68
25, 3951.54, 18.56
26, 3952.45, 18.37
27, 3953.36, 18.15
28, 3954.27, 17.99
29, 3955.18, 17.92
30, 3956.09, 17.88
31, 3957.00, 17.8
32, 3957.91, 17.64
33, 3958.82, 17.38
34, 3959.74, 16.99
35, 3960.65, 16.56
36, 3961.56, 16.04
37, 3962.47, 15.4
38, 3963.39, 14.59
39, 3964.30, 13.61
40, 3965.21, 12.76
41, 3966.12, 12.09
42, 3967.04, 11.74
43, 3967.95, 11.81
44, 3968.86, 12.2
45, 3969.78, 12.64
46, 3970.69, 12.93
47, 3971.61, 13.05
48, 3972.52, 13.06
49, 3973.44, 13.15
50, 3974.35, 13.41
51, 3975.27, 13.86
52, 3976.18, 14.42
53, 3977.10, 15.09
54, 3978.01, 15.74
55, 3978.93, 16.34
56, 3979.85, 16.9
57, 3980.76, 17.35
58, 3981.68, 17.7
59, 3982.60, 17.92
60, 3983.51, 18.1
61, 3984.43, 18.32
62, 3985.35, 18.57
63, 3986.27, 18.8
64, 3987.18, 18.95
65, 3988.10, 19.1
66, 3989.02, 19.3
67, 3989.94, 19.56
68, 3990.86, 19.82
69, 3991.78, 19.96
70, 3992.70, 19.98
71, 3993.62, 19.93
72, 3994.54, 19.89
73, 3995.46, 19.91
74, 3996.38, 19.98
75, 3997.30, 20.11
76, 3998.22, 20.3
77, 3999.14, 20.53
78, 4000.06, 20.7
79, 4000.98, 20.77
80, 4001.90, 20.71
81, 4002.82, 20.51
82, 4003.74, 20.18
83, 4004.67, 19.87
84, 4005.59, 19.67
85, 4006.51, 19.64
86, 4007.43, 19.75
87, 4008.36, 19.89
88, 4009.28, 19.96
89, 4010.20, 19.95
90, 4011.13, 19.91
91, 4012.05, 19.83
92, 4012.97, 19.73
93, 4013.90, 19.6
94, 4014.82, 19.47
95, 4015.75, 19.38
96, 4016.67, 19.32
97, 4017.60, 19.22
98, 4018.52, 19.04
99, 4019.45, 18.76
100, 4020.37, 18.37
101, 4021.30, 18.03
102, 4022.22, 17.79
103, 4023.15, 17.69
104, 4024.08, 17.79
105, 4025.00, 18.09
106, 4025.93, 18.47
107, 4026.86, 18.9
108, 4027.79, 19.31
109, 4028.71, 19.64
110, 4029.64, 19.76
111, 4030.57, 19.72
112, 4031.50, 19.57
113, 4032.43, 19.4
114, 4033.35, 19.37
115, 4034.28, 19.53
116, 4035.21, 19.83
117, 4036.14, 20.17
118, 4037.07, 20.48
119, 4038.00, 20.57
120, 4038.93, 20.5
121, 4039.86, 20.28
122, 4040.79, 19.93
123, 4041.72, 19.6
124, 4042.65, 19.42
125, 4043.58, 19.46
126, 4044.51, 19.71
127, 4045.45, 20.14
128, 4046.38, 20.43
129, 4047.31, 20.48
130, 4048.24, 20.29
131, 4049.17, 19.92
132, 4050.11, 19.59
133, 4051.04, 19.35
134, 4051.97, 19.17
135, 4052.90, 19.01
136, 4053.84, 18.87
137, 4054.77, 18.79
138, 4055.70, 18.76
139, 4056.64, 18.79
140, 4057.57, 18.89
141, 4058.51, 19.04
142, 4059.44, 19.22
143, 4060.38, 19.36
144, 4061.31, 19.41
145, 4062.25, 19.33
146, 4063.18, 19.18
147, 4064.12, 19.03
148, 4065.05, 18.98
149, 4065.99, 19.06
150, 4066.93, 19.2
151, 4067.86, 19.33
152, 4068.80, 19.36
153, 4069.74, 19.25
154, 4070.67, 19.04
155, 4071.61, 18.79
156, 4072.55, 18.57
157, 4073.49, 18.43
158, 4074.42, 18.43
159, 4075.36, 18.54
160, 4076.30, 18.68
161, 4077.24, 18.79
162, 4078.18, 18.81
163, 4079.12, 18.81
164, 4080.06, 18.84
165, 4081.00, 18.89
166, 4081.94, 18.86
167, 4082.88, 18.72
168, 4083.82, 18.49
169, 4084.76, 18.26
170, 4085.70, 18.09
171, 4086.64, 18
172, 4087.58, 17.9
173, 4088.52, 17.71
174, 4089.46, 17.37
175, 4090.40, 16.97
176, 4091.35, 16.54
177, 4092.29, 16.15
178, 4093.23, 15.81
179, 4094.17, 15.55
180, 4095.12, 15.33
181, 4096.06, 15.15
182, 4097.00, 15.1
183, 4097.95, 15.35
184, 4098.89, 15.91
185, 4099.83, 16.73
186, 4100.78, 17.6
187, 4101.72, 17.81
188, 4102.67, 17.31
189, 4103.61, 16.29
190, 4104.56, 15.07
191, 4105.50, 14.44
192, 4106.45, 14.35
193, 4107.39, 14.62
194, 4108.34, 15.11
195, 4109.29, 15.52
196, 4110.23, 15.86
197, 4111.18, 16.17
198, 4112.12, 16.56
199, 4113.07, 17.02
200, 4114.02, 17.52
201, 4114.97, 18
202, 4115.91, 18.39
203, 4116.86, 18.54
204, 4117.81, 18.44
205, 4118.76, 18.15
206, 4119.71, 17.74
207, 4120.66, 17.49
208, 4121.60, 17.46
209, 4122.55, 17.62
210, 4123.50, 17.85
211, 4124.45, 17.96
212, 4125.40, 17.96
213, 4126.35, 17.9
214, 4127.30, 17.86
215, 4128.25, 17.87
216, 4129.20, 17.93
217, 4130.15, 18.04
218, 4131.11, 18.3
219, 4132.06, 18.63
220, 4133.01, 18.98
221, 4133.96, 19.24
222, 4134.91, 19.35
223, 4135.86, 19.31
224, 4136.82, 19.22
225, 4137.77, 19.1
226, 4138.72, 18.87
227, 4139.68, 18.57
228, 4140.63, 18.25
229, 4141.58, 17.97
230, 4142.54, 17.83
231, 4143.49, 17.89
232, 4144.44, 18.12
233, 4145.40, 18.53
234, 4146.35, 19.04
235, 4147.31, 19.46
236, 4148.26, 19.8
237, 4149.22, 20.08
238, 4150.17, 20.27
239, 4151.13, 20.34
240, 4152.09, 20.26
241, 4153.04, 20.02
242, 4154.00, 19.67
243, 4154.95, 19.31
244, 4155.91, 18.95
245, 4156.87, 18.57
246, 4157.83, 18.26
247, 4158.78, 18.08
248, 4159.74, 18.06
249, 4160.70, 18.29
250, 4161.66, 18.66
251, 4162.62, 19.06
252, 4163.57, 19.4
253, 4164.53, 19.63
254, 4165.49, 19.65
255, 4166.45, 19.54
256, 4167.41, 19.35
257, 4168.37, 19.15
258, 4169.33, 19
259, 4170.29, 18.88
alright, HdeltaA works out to 4.7 angstrom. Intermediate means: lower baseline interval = 19.2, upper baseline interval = 18.9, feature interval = 16.7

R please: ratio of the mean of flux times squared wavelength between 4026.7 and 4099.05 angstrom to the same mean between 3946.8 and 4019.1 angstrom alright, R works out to 1.10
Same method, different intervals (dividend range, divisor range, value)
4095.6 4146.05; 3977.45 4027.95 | 0.97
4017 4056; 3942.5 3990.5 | 1.22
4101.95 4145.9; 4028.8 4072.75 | 0.94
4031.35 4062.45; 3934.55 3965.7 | 1.19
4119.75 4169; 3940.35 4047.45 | 1.11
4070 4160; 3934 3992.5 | 1.16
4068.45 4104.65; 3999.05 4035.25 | 0.94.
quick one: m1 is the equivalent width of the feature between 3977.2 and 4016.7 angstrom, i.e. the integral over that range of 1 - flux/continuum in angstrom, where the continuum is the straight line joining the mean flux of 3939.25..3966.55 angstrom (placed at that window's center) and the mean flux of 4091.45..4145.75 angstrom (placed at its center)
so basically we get -4.6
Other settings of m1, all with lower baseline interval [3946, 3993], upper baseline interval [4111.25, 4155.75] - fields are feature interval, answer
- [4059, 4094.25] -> -1.2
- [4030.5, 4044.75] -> -2.0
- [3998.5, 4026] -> -3.9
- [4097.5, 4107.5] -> 1.2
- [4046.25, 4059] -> -1.3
